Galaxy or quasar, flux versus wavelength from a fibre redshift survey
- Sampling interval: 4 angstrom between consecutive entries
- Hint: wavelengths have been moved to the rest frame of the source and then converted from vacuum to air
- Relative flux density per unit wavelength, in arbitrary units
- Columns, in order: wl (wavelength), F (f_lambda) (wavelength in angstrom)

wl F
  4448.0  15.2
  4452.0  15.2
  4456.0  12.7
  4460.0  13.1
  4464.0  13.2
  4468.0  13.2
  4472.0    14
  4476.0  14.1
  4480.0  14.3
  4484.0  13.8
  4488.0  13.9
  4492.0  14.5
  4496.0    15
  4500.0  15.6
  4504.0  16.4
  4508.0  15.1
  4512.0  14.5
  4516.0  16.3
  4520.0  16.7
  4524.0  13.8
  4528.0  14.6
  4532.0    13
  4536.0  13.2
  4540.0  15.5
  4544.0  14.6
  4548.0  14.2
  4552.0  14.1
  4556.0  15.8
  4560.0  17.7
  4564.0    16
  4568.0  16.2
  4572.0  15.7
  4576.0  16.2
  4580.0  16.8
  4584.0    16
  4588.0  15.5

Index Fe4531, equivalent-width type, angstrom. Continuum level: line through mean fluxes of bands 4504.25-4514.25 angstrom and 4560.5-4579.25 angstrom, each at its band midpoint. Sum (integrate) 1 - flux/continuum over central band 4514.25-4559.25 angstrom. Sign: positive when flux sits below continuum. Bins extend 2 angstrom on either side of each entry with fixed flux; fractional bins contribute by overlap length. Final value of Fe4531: 2.4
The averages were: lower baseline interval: 15.1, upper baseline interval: 16.2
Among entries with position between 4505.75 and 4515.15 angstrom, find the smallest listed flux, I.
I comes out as 14.5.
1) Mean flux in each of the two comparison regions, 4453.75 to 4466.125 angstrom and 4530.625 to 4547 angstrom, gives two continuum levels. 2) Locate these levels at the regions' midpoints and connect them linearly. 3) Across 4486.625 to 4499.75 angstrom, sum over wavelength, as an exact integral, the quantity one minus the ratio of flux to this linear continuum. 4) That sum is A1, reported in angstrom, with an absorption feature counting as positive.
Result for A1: -1.1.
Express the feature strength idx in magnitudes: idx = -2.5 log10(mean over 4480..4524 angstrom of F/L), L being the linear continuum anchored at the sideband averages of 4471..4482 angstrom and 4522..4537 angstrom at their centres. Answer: -0.09 mag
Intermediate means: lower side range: 14.1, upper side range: 13.7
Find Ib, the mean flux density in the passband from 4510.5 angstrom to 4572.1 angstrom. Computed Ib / 15.1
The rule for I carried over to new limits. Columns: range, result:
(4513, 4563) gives 13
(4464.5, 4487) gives 13.2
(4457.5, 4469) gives 13.1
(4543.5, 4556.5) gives 14.1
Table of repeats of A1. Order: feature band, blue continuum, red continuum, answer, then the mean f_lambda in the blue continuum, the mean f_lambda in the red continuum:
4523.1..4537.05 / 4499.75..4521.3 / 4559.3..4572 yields 2.0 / 15.7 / 16.4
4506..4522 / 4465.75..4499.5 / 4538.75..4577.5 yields -1.0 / 14.2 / 15.6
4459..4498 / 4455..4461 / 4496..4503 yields 0.7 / 12.9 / 15.5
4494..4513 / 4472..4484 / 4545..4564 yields -1.1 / 14.1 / 15.5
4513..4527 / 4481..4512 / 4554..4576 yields -0.1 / 14.9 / 16.3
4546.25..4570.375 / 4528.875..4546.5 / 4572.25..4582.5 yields -0.6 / 14.1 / 16.3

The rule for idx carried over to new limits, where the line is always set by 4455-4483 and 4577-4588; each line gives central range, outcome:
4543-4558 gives 0.06 mag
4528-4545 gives 0.08 mag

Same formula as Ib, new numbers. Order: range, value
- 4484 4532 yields 15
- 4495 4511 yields 15.5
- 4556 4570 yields 16.5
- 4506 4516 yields 15.1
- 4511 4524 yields 15.6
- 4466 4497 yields 14.1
